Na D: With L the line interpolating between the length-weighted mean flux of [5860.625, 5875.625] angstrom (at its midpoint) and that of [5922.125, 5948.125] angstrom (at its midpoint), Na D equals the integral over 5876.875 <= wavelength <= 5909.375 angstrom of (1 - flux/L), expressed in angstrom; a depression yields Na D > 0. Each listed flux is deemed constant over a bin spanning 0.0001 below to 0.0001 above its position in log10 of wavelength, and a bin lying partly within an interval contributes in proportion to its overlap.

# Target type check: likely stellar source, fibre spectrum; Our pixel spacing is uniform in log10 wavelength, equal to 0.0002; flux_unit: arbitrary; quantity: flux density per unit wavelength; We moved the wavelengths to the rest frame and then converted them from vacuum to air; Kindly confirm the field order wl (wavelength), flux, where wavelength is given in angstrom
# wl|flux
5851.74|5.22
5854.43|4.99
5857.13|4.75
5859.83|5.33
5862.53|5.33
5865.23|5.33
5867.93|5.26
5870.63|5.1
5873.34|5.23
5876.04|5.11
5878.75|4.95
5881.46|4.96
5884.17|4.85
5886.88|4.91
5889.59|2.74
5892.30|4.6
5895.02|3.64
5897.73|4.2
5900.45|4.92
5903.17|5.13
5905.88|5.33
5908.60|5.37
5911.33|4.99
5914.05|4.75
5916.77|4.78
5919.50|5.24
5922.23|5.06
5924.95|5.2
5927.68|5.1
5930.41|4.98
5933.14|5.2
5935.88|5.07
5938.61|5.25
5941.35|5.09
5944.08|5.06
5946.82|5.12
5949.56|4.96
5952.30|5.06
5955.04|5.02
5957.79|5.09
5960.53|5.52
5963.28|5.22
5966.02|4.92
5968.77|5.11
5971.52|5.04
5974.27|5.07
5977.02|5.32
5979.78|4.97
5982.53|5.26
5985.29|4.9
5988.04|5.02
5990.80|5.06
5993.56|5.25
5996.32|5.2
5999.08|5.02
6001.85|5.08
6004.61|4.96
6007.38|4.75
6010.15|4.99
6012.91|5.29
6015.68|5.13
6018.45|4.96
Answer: 3.6 angstrom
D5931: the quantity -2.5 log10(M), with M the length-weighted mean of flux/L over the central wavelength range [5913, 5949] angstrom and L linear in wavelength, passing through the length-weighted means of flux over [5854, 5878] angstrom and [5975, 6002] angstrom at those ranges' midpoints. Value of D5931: 0.013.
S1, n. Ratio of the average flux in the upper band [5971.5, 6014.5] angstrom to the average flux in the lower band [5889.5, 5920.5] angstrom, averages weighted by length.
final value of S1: 1.08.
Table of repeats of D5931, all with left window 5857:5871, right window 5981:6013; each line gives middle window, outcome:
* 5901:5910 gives -0.014 mag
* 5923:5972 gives 0.002 mag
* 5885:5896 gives 0.277 mag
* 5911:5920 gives 0.055 mag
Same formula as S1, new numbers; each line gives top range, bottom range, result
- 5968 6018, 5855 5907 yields 1.05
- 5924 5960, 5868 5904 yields 1.10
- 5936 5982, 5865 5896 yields 1.09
